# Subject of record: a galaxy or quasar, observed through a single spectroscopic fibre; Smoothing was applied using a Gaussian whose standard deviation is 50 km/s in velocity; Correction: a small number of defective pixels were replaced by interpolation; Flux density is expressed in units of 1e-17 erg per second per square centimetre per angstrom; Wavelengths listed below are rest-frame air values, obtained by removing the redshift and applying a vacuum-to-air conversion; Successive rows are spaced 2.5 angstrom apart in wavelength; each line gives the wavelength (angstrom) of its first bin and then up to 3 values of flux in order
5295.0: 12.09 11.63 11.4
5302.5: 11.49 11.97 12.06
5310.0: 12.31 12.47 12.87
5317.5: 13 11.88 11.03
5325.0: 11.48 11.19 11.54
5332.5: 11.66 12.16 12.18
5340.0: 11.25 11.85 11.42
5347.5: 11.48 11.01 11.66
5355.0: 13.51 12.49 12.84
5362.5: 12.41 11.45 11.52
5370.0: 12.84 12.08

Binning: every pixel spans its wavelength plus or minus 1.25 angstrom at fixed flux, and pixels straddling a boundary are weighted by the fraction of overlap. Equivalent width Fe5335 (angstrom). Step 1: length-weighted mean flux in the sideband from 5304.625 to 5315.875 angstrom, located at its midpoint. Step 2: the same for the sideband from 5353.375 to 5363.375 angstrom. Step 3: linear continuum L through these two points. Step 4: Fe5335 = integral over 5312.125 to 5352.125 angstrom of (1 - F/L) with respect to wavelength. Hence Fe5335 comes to 2.5 angstrom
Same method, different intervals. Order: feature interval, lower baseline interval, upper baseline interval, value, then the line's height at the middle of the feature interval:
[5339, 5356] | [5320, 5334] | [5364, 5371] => -0.1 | 11.7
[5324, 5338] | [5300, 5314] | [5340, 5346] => 0.0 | 11.7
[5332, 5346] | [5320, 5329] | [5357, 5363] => 0.1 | 11.9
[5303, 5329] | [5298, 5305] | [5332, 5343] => -0.8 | 11.7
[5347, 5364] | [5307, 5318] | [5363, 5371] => -0.2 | 12.1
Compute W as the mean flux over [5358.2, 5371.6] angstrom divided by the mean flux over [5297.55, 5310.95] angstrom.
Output 1.03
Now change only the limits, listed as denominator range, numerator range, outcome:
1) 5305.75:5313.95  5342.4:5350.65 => 0.93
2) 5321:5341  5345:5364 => 1.05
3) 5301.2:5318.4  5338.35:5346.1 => 0.94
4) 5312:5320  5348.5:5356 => 0.95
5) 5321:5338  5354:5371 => 1.07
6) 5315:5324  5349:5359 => 1.01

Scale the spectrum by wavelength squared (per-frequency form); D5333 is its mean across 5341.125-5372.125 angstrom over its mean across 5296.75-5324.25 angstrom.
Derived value 1.0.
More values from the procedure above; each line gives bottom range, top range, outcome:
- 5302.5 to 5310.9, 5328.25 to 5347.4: 0.98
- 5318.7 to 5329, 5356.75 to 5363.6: 1.12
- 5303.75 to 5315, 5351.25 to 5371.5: 1.02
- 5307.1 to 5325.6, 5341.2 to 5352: 0.95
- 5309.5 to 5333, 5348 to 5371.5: 1.03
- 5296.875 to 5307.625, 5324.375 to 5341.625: 1.01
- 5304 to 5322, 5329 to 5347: 0.96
